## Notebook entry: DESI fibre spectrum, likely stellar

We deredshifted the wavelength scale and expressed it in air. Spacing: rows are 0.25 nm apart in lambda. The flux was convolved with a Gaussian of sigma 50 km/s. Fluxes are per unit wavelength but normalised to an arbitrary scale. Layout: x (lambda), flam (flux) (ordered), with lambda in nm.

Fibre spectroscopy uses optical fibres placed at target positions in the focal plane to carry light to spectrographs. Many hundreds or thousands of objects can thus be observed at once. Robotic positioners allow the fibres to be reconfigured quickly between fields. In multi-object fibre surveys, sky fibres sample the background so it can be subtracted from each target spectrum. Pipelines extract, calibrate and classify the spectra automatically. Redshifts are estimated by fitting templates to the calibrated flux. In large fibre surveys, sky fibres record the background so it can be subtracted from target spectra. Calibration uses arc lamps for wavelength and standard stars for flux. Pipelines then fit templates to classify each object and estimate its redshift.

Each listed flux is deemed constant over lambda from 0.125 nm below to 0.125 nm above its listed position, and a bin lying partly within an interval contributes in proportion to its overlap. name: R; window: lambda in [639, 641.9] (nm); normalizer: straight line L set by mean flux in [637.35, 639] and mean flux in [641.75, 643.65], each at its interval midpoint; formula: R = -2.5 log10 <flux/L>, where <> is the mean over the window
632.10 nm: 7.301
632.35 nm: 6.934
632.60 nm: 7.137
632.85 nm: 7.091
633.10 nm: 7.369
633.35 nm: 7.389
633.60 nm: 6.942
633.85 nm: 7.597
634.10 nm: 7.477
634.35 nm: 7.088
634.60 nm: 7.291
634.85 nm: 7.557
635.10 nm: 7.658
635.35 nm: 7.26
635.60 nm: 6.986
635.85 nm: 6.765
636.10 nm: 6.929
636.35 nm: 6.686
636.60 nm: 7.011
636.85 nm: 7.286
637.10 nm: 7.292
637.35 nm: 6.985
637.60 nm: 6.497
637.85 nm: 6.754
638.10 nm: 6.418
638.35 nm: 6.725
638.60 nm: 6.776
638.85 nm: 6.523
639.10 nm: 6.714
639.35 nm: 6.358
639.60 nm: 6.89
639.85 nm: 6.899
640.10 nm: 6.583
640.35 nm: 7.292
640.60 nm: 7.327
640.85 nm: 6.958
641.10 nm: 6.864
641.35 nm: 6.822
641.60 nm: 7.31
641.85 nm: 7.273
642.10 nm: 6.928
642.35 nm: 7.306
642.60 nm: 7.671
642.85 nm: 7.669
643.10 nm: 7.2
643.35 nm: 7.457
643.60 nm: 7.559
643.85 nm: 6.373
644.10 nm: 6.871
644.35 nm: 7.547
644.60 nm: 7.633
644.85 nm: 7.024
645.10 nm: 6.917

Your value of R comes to 0.01 mag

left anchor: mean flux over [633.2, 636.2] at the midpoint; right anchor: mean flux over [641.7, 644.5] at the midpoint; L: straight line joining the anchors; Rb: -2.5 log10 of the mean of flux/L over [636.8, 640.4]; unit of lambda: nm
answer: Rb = 0.07 mag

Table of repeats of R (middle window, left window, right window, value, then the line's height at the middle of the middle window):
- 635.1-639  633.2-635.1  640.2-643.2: 0.06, 7.3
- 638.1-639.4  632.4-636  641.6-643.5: 0.11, 7.31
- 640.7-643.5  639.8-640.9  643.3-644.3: -0.03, 7.05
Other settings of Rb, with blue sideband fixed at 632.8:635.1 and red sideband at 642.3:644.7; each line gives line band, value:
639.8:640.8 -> 0.05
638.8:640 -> 0.10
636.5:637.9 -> 0.05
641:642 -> 0.04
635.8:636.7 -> 0.07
